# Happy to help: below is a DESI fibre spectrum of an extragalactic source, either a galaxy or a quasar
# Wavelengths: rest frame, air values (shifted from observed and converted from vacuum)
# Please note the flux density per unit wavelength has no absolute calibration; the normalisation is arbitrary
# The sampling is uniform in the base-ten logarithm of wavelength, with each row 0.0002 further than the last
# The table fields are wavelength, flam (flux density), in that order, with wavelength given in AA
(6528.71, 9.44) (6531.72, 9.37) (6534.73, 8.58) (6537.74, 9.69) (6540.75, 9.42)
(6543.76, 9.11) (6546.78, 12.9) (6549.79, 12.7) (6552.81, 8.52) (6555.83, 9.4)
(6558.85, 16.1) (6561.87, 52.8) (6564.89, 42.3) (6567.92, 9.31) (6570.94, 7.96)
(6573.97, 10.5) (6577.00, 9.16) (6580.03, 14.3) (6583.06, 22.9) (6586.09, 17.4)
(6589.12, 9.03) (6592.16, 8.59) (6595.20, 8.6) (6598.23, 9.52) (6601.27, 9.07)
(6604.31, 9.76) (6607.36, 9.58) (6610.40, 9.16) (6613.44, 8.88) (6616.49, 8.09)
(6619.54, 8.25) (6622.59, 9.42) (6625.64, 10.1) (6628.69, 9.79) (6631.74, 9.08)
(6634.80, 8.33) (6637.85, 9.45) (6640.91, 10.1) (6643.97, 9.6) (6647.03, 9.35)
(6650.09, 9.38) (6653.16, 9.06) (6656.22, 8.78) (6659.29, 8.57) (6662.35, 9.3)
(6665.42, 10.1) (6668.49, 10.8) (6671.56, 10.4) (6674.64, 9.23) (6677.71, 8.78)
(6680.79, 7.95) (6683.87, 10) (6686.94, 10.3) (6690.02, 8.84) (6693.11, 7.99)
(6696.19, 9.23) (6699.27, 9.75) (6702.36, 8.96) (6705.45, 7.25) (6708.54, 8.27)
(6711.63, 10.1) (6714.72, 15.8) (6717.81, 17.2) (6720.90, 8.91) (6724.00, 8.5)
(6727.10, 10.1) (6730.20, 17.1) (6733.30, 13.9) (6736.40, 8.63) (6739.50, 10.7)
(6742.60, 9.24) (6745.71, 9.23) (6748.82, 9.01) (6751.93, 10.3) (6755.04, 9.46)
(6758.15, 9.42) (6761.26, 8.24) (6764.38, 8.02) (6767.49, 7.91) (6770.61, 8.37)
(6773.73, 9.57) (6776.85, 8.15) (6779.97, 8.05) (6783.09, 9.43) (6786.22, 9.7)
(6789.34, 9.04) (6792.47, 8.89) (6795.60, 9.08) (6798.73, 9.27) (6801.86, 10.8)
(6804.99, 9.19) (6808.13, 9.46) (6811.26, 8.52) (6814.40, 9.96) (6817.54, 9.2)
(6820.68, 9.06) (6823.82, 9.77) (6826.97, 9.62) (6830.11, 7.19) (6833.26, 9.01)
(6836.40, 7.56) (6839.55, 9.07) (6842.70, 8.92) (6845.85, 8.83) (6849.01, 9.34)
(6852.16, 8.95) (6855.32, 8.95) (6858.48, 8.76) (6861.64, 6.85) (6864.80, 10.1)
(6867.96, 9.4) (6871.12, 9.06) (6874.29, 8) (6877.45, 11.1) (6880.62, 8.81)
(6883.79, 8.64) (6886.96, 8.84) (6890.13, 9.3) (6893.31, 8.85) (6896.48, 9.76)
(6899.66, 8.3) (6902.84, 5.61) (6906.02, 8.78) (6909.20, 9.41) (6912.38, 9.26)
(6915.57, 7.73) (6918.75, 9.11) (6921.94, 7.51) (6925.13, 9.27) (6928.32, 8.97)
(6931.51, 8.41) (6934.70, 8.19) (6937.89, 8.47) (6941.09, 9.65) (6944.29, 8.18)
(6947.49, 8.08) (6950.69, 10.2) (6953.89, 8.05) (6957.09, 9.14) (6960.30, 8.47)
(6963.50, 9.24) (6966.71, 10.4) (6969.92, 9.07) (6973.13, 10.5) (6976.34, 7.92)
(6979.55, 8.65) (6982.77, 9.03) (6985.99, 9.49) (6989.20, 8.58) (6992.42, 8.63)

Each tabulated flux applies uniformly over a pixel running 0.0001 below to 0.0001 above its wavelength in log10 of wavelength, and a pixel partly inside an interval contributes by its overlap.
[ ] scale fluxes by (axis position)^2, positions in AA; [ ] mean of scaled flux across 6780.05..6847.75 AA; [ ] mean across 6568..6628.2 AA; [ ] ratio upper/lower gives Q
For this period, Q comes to 0.92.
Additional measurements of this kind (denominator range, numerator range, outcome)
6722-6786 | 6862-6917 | 0.95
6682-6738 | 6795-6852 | 0.89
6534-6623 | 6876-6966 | 0.74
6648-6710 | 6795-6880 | 1.04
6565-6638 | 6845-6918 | 0.88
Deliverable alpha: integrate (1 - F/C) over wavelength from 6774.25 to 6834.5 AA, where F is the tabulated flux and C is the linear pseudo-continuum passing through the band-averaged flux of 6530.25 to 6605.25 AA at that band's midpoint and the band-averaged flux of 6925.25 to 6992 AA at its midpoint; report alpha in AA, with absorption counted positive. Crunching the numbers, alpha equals 9.74 AA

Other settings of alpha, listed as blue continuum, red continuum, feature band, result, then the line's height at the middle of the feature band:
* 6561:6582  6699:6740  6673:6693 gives 6.31 AA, 13.3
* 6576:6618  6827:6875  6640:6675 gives 3.05 AA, 10.5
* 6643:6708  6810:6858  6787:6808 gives -0.95 AA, 8.99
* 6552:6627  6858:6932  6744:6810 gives 9.52 AA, 10.6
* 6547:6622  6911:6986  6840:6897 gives 5.24 AA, 9.93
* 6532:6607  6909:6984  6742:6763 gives 4.03 AA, 11.5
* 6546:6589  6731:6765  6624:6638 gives 5.13 AA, 14.7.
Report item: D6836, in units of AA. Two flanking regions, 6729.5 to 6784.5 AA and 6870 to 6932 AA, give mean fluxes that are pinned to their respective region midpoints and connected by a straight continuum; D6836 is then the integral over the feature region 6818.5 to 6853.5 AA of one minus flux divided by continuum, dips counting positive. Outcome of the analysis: 1.0 AA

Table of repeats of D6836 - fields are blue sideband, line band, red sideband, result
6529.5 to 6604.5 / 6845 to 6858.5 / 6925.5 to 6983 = 1.65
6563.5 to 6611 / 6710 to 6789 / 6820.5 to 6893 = 2.81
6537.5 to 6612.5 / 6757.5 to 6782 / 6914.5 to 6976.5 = 6.13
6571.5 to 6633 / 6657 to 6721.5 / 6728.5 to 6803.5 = 0.97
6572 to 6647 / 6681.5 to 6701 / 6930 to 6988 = 1.39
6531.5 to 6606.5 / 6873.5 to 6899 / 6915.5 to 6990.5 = 1.52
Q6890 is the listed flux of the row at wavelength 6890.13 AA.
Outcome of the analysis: 9.3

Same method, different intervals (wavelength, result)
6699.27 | 9.75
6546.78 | 12.9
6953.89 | 8.05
